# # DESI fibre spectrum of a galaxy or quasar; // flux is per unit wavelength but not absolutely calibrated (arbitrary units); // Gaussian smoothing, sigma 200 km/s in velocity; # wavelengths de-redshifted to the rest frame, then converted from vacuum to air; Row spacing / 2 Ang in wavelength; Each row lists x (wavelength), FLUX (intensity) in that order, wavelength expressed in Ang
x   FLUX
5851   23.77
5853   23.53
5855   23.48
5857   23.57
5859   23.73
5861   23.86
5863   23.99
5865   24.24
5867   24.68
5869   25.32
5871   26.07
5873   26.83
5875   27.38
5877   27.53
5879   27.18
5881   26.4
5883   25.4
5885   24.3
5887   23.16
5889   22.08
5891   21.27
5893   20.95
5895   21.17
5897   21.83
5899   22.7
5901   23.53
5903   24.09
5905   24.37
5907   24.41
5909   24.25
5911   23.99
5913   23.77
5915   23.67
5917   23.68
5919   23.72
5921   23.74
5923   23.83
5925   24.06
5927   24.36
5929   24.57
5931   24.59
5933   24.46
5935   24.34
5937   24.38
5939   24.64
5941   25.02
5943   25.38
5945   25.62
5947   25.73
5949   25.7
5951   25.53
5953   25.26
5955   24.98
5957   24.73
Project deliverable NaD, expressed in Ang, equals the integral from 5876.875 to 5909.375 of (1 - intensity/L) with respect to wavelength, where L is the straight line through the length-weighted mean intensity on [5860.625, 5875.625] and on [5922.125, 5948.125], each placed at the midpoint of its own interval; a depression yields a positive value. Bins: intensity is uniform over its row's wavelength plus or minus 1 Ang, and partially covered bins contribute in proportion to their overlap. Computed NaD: 1.8 Ang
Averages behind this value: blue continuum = 25.3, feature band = 23.7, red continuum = 24.7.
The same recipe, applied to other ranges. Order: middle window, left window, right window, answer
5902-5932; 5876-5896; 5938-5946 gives 0.7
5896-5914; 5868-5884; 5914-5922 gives 0.7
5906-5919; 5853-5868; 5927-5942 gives 0.2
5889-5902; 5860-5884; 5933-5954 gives 1.8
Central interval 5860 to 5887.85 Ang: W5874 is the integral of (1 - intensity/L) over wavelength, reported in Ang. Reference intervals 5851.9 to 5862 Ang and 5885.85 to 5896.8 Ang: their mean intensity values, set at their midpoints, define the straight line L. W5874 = -3.4 Ang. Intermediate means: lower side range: 23.6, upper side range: 21.8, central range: 25.5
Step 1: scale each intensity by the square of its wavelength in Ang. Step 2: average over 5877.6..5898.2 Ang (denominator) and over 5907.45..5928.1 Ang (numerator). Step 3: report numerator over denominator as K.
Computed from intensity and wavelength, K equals 1.03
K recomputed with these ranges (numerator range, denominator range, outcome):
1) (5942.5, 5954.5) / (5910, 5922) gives 1.09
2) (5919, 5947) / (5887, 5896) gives 1.15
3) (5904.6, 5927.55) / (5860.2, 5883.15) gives 0.94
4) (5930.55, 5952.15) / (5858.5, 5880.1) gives 1.00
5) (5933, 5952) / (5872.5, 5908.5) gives 1.06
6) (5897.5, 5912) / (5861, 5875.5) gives 0.95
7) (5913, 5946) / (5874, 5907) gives 1.03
